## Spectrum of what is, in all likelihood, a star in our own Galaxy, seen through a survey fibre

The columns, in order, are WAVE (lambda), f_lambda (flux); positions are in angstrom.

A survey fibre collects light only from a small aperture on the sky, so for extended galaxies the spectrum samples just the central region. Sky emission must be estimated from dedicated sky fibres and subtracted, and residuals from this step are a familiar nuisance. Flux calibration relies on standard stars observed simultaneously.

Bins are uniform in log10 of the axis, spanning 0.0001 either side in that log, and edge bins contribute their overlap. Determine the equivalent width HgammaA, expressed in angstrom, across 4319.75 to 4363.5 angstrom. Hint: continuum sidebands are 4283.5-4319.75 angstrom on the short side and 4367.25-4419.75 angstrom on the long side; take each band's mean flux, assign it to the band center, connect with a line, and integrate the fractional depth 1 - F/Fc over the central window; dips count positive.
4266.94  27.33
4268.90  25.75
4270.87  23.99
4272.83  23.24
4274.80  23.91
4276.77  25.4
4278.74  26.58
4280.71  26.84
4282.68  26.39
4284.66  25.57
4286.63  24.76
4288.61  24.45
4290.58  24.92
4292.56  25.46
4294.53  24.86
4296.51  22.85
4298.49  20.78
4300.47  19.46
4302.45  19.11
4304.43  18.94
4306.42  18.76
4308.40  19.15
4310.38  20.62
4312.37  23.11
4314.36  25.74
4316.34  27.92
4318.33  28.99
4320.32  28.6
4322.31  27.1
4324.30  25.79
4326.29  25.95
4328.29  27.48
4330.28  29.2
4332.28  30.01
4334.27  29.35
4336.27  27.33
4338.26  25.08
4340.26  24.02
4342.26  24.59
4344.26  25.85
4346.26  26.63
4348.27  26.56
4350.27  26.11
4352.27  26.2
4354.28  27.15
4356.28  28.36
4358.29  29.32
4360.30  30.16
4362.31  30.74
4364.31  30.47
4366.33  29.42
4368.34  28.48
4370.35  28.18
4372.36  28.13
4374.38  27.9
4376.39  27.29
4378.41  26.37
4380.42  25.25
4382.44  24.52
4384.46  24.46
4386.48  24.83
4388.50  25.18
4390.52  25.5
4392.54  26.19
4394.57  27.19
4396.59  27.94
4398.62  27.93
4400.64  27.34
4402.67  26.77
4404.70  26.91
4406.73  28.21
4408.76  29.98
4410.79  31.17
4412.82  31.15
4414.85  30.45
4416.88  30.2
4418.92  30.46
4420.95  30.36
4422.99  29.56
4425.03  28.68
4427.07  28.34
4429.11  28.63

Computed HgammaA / -3.9 angstrom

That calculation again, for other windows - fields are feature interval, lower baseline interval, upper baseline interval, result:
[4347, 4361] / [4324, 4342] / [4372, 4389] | -0.6 angstrom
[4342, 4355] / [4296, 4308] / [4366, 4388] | -1.2 angstrom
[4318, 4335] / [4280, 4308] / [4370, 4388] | -2.7 angstrom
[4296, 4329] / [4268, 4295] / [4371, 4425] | 3.0 angstrom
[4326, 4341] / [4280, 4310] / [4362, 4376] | -0.9 angstrom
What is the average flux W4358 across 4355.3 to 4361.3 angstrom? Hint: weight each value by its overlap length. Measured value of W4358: 29.3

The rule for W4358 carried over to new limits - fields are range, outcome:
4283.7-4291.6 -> 24.9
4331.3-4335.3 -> 29.7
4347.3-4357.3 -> 26.9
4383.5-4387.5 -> 24.6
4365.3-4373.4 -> 28.5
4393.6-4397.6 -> 27.6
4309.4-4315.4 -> 23.2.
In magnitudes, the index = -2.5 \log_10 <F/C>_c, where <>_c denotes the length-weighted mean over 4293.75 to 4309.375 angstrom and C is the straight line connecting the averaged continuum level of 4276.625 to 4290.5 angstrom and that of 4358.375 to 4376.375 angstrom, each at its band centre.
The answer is 0.278 mag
